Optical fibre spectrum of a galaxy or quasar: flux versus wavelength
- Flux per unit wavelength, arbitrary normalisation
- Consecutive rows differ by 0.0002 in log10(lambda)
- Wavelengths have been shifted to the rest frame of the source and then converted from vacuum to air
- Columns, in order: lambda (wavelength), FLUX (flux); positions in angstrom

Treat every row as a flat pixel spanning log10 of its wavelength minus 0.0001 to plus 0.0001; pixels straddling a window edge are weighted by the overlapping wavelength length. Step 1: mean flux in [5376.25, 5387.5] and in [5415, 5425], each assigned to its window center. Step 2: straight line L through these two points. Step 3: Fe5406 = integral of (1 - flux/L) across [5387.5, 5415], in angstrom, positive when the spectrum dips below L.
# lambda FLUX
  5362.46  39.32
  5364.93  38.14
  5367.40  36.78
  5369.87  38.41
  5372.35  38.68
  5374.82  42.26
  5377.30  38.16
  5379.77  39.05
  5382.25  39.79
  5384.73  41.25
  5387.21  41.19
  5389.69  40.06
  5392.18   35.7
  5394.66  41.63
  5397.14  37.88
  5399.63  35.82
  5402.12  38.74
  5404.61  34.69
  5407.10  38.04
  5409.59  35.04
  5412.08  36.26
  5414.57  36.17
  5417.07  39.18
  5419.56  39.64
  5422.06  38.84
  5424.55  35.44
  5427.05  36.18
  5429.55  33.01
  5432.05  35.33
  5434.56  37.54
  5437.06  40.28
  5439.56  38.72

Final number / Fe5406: 1.2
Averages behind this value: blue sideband 39.8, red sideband 38.3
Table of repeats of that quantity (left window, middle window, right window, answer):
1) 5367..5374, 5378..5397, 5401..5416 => -1.1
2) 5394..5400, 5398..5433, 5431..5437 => 1.1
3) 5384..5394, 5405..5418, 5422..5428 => 0.3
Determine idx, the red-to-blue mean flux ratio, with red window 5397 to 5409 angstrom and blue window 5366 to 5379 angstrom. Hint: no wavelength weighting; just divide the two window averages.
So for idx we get 0.95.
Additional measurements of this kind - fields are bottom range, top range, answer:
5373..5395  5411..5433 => 0.92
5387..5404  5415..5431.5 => 0.96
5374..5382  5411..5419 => 0.94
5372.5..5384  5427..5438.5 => 0.92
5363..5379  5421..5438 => 0.94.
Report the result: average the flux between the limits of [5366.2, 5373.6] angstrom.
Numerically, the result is 38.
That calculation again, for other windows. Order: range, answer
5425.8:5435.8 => 35.5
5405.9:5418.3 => 36.9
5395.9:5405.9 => 36.8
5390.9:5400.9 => 37.7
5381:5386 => 40.5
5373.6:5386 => 40.1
